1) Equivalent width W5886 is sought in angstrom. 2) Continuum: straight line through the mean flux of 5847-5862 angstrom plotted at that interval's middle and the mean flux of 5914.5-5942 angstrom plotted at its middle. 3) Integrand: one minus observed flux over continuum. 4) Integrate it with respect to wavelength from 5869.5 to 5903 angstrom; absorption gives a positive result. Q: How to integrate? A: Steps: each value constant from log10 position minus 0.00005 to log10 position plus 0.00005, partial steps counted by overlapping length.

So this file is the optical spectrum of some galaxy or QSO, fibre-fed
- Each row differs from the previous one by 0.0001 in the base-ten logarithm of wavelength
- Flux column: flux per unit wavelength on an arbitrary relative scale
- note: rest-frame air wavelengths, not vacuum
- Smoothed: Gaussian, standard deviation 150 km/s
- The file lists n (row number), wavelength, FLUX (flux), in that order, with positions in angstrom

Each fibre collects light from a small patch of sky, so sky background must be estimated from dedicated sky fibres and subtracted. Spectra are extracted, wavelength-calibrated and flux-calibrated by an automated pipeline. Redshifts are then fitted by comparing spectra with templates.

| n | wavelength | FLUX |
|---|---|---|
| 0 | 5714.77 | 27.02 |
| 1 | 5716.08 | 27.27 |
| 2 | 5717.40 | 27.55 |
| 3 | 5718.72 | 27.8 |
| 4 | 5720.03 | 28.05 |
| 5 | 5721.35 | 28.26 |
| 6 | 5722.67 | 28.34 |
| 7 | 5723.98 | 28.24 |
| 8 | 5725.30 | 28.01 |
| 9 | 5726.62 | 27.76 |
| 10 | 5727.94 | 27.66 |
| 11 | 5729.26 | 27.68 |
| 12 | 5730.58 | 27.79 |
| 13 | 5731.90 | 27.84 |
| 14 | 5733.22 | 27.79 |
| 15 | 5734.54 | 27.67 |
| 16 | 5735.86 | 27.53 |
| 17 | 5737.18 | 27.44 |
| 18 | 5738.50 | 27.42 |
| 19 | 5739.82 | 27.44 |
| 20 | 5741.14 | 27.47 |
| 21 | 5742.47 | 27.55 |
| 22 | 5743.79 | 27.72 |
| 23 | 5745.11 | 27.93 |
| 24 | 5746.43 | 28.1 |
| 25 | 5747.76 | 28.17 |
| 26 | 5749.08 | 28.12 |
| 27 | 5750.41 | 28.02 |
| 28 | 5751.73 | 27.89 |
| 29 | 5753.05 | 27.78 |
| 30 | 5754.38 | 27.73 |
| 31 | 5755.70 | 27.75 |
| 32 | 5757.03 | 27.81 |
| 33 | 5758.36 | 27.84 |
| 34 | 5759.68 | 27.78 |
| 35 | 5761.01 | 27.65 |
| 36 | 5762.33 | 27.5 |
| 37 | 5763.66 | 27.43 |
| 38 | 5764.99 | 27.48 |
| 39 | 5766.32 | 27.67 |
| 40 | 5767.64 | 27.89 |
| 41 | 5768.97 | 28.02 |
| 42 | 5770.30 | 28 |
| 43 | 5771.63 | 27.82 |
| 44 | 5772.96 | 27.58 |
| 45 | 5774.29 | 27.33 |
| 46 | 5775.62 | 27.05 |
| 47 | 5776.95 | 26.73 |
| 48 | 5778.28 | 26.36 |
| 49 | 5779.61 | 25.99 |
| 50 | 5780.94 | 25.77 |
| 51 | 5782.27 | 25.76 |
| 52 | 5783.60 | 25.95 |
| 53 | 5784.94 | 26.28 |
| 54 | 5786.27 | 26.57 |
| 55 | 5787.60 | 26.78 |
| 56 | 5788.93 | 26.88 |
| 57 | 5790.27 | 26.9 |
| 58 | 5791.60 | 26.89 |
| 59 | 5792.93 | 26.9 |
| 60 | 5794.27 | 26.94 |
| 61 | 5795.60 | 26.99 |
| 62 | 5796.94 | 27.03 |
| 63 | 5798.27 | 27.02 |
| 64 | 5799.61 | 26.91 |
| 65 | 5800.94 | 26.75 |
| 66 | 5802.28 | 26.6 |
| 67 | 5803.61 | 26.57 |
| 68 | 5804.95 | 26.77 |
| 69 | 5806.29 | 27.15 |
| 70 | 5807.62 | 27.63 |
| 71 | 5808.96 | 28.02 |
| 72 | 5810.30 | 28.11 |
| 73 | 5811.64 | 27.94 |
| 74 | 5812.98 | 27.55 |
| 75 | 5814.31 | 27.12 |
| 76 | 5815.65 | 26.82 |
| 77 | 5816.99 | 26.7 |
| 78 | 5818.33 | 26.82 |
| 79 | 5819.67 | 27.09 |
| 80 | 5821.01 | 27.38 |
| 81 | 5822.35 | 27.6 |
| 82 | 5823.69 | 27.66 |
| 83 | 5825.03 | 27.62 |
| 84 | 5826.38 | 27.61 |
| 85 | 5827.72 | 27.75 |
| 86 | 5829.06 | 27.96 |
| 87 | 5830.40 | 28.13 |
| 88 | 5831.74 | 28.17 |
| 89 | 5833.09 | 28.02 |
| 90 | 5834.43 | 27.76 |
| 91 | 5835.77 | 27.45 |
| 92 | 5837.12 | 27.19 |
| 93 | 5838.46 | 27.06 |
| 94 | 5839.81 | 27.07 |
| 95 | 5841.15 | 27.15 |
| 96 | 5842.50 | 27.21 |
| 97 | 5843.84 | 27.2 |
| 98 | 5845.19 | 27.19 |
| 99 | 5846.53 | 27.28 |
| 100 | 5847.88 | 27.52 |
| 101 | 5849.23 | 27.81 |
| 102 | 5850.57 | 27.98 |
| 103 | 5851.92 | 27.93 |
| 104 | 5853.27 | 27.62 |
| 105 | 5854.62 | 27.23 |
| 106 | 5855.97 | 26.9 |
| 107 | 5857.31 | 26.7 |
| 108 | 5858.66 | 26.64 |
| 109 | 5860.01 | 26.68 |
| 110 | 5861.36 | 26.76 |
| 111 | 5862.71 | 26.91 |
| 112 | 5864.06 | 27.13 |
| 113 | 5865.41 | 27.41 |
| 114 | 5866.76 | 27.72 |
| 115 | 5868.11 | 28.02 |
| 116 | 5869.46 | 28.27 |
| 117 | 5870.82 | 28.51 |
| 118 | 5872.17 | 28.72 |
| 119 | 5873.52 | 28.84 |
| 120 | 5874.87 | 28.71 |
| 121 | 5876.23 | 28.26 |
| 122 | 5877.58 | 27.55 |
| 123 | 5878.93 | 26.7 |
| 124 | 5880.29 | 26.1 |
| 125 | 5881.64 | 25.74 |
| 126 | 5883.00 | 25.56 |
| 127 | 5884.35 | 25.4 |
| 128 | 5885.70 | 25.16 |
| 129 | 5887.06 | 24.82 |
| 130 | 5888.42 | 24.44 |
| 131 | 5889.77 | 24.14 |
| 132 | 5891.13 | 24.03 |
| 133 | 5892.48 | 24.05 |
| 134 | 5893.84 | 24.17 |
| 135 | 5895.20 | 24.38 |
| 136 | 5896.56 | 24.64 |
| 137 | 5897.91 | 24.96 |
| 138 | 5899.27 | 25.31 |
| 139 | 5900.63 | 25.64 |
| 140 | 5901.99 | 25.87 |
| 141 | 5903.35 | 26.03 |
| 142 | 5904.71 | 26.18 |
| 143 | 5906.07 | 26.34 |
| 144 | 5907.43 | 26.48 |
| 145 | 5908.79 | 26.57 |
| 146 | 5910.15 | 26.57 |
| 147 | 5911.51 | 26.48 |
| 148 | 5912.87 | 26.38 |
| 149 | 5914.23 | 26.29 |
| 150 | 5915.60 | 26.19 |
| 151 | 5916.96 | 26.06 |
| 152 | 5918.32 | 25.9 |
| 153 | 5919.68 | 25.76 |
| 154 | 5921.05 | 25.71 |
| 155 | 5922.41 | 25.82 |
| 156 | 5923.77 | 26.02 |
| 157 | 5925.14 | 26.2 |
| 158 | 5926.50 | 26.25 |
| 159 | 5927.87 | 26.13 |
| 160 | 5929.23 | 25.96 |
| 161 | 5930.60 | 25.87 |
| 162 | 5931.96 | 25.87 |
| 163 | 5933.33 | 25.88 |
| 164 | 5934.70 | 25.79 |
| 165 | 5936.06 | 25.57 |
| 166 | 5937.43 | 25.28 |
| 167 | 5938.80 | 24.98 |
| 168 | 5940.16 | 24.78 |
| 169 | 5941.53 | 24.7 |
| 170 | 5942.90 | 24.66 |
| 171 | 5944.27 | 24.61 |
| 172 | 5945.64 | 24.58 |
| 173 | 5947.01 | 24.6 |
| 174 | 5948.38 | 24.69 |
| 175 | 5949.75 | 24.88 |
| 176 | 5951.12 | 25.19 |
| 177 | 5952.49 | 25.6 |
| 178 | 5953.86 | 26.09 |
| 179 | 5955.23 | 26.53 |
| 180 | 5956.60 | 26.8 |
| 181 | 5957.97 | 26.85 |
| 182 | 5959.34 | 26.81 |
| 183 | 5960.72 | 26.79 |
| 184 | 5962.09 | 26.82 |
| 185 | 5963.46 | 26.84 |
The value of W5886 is 0.8 angstrom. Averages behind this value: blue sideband 27.2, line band 25.9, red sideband 25.8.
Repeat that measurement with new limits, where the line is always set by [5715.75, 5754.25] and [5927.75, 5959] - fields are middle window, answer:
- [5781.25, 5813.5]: 0.20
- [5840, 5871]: -1.05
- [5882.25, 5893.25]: 0.59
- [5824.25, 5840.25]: -0.56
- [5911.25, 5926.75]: -0.19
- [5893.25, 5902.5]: 0.36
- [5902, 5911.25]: -0.16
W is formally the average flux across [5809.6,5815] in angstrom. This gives 27.7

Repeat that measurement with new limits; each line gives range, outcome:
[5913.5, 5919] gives 26.1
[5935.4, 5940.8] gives 25.2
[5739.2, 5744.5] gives 27.5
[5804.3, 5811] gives 27.5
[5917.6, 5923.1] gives 25.8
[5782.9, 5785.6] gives 26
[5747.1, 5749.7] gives 28.2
